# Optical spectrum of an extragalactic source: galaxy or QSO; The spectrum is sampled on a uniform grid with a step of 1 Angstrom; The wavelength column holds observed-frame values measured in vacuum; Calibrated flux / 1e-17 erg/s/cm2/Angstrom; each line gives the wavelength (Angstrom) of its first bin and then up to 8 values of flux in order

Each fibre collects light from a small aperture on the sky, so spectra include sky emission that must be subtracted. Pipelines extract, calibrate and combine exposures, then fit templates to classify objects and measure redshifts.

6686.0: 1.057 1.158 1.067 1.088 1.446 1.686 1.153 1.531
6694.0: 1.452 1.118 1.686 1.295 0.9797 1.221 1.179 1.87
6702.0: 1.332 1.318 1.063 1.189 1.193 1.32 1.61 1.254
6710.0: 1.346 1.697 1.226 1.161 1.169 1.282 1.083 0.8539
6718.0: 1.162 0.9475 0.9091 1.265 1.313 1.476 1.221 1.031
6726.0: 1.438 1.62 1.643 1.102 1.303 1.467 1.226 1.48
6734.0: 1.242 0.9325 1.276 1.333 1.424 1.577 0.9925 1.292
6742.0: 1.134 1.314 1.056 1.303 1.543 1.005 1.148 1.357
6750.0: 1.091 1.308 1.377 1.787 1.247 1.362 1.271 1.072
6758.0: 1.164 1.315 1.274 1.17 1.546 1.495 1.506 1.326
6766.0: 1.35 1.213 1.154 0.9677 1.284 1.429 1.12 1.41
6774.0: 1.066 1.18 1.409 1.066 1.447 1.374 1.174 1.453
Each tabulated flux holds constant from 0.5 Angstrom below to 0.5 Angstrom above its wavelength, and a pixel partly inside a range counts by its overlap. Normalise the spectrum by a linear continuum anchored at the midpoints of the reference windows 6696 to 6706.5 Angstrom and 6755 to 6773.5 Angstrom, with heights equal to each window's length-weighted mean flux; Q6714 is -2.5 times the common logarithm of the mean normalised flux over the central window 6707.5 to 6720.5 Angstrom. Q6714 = 0.07 mag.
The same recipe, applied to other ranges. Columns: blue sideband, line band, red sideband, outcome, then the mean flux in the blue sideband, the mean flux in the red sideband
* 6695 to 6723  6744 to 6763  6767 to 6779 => -0.05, 1.26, 1.24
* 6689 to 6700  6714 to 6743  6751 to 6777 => 0.06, 1.34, 1.3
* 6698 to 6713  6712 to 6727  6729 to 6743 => 0.11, 1.33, 1.28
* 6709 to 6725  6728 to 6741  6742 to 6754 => -0.04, 1.2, 1.29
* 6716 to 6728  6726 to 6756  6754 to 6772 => -0.05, 1.22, 1.28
